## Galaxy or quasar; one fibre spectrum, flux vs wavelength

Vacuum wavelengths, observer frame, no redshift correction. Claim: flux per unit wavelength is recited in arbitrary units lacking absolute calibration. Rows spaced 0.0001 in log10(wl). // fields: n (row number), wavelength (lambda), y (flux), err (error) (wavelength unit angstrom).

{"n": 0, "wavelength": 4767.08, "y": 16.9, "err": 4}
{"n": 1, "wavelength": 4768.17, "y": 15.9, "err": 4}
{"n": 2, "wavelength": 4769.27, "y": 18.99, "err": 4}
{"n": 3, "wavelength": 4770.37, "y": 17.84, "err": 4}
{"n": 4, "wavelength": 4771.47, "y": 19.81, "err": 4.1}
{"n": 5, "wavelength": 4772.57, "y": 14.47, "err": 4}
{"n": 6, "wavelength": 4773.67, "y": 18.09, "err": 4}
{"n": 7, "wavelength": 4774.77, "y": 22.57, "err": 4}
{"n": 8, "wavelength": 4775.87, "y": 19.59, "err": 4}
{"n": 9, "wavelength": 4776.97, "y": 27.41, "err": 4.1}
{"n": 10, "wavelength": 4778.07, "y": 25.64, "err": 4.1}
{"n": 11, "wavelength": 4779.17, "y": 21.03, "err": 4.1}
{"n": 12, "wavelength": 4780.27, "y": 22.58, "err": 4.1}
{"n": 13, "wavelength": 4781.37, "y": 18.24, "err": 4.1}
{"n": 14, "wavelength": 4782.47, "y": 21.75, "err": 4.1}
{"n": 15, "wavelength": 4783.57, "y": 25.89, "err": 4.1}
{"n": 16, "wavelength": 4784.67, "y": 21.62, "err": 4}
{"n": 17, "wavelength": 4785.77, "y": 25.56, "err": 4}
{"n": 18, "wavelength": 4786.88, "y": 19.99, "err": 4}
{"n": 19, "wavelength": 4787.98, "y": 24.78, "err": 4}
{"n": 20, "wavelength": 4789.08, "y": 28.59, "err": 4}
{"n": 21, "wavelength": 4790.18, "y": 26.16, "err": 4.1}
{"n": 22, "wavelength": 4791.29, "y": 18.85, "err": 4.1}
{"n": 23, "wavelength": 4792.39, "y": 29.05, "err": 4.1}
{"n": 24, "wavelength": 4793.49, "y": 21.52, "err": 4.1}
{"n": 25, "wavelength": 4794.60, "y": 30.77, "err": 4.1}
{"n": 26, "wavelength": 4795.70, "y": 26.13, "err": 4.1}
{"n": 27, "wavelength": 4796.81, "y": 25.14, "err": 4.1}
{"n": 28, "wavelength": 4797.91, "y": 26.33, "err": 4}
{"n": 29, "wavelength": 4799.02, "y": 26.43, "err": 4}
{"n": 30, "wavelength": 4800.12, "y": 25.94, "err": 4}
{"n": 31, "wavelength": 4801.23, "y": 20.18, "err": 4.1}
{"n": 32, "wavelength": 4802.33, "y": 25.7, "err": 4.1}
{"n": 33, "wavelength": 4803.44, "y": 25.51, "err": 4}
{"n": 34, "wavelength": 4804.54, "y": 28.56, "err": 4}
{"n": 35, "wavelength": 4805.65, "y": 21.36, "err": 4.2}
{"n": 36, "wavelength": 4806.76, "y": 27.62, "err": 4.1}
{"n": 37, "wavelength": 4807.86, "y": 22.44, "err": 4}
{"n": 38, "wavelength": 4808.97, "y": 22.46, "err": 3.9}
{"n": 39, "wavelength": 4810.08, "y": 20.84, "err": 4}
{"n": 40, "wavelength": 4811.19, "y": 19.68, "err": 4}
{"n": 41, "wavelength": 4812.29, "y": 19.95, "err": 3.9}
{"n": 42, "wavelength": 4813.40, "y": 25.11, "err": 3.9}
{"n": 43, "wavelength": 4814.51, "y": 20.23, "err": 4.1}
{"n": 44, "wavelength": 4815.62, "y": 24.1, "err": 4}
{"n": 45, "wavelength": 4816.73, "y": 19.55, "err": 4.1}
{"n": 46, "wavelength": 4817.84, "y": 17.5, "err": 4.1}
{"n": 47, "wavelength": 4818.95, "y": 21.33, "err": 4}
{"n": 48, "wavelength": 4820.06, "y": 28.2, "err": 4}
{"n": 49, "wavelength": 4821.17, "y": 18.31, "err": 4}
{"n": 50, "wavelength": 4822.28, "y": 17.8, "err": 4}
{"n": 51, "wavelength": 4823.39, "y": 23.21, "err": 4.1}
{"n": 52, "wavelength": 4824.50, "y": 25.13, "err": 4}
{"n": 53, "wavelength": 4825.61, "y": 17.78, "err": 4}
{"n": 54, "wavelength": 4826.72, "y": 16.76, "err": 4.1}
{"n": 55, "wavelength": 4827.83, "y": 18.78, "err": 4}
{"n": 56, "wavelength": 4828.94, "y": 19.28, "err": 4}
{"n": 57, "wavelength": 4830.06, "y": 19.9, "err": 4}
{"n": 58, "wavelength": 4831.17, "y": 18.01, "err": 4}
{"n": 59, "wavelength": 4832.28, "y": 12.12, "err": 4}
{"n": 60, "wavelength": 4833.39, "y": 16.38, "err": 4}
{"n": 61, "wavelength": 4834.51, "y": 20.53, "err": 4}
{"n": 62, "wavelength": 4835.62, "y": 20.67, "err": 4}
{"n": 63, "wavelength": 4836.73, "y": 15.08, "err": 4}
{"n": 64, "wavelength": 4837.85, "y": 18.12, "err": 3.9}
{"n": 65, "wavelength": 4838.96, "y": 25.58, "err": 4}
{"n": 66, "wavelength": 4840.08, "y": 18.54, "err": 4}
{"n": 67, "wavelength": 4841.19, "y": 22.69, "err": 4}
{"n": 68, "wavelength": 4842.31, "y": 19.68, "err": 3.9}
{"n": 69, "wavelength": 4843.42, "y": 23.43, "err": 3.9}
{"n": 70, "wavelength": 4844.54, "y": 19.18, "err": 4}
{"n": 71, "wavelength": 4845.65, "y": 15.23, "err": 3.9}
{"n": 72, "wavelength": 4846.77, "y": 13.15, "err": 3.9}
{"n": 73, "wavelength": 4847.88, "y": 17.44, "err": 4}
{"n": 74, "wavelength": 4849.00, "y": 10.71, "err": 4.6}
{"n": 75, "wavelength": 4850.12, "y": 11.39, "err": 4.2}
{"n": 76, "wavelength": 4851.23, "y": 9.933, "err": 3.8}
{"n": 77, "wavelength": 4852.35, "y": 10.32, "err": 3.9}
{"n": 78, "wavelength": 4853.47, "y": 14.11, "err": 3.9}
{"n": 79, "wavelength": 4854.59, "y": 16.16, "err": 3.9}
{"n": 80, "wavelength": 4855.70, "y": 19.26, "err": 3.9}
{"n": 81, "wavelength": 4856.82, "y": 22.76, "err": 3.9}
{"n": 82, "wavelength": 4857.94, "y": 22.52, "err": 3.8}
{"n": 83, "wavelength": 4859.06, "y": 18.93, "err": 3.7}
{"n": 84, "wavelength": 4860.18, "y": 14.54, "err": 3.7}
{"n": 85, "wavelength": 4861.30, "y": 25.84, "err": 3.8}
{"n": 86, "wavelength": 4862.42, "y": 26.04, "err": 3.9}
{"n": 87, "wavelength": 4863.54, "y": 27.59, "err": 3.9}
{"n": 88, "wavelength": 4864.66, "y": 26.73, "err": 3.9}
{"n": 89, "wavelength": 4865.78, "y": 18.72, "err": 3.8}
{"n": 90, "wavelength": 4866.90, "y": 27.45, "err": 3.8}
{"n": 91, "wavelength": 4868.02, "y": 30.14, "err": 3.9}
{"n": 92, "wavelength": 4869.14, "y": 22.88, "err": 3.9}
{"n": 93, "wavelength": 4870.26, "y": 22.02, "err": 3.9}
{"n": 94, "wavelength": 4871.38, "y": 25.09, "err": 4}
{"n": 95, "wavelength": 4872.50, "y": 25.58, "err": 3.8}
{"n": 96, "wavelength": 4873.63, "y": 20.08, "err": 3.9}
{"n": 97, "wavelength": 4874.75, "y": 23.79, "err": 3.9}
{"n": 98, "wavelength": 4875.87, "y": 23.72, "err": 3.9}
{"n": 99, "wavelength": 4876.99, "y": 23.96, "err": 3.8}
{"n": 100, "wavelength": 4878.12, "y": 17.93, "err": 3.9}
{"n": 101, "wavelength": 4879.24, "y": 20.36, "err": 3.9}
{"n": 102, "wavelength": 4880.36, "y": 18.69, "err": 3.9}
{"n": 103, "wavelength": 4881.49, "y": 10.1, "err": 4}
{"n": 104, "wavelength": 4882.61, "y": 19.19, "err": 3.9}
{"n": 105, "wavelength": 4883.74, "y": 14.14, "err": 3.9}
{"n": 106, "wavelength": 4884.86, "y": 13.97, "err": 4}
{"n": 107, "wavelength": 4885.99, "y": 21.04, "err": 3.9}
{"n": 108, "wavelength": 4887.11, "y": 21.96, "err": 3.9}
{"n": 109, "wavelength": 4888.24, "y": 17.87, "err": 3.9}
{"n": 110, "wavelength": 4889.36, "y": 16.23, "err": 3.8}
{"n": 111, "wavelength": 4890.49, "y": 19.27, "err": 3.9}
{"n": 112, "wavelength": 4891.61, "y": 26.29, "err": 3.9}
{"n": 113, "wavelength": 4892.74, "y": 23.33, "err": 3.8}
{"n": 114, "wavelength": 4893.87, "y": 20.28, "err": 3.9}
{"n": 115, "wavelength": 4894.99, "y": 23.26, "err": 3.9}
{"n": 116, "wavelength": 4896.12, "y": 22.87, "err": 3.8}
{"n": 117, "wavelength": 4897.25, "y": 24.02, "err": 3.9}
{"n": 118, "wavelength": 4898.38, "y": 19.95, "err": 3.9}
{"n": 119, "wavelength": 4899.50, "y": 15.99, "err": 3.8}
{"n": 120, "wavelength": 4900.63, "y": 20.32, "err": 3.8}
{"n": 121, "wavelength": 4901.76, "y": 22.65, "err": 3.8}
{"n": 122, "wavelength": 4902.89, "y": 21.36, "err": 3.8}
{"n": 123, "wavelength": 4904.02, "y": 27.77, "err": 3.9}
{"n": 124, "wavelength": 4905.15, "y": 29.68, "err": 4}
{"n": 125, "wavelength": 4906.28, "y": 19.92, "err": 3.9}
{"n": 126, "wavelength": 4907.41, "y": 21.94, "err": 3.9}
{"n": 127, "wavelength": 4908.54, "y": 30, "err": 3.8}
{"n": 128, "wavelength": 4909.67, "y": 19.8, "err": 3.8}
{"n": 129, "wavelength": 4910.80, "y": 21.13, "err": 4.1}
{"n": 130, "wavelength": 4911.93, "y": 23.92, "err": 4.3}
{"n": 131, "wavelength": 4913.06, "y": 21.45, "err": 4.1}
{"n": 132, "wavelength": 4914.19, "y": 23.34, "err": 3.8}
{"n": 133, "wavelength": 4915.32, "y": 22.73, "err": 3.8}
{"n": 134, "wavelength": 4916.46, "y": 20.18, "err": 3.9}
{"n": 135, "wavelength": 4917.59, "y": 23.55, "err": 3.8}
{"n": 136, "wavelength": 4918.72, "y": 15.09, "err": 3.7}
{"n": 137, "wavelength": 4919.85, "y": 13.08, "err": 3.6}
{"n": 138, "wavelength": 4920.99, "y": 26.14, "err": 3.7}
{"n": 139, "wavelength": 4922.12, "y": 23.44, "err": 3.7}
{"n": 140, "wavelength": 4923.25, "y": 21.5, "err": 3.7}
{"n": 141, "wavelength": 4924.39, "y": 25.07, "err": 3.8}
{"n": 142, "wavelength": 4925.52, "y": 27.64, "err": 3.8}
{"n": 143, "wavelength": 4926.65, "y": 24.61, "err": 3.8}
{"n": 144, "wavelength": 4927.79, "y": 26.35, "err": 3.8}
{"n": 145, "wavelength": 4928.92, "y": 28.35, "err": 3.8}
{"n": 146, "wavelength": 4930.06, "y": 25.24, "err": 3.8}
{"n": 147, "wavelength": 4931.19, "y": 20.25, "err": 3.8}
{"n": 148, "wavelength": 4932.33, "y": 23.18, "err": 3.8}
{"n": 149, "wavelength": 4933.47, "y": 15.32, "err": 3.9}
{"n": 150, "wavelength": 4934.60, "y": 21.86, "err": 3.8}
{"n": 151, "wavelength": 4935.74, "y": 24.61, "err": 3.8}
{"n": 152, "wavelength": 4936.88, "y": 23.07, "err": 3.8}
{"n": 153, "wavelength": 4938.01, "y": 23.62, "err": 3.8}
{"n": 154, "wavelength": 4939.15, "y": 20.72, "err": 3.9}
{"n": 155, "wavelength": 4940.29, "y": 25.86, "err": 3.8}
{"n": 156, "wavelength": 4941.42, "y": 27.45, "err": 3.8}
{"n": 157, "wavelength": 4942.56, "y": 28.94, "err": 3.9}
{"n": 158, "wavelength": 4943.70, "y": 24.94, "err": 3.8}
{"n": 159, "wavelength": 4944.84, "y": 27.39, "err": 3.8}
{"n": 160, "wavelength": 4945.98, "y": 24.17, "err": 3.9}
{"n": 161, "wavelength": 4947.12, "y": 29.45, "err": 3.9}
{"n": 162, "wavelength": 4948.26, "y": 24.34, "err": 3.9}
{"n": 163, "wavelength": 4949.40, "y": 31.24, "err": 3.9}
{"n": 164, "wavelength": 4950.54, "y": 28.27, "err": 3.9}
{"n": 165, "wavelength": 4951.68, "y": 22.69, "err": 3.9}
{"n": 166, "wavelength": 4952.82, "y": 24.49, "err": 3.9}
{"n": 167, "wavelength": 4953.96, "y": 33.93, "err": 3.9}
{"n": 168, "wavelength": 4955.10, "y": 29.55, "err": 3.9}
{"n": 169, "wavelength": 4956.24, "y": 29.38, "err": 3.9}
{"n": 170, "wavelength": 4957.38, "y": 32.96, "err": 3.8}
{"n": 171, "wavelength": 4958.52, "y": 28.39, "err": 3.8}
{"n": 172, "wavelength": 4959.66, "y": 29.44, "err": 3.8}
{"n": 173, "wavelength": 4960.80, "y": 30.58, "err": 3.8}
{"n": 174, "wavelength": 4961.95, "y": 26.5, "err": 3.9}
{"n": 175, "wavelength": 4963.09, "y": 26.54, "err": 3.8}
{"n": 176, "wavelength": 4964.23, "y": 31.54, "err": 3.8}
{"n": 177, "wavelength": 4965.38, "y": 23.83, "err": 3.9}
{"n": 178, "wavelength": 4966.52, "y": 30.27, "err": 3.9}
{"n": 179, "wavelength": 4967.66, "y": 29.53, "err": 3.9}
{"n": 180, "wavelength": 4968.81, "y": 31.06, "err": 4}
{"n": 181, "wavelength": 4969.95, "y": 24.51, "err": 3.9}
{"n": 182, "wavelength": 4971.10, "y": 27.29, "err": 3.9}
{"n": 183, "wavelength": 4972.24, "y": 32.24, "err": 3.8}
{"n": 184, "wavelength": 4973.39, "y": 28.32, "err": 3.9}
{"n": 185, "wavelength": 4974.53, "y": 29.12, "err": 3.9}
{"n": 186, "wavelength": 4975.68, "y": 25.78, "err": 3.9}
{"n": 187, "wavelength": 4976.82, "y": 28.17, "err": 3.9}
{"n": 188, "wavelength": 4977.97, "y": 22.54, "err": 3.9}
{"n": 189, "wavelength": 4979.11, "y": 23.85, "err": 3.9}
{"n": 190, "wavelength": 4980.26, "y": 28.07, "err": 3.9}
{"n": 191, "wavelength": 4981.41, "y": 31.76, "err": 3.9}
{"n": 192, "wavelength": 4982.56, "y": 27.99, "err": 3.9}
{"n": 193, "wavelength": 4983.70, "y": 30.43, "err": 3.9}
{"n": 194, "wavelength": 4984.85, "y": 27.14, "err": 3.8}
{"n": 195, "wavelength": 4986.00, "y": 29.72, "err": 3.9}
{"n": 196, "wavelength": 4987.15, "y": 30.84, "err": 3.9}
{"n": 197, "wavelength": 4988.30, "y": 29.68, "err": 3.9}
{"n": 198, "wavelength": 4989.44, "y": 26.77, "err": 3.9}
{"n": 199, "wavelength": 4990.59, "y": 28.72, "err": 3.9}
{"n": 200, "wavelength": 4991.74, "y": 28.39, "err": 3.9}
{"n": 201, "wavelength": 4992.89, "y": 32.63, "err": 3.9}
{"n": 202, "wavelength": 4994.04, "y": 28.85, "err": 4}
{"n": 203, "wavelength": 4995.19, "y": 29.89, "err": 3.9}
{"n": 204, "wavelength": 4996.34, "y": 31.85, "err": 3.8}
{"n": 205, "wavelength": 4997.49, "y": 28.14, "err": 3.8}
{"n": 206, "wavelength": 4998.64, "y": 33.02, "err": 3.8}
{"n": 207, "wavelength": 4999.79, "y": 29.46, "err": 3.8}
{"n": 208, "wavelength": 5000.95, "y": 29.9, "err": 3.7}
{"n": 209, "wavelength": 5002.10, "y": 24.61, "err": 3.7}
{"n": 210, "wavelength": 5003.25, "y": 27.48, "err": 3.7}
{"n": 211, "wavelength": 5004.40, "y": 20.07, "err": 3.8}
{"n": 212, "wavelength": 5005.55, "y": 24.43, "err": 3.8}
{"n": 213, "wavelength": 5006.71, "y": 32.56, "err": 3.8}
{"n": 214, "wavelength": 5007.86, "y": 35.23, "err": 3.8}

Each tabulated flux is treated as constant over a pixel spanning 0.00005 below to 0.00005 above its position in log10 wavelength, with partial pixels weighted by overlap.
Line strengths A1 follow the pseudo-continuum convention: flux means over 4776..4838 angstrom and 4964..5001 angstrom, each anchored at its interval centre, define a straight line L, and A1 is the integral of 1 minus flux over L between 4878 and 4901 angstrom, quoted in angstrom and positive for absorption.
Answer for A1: 5.4 angstrom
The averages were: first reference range 22.3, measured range 19.4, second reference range 28.8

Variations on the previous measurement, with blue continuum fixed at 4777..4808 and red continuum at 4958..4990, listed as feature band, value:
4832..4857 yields 8.35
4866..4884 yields 3.13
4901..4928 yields 4.08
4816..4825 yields 1.32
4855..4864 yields 1.35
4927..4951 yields 2.26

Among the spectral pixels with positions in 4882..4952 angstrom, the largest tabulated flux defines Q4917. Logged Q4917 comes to 31.24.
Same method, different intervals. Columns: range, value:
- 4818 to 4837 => 28.2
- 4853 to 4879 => 30.14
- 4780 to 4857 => 30.77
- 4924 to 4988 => 33.93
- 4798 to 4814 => 28.56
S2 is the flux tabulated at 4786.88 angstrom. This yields 19.99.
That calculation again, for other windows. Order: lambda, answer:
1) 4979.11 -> 23.85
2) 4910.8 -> 21.13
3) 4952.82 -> 24.49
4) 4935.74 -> 24.61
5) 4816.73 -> 19.55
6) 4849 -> 10.71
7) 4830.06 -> 19.9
